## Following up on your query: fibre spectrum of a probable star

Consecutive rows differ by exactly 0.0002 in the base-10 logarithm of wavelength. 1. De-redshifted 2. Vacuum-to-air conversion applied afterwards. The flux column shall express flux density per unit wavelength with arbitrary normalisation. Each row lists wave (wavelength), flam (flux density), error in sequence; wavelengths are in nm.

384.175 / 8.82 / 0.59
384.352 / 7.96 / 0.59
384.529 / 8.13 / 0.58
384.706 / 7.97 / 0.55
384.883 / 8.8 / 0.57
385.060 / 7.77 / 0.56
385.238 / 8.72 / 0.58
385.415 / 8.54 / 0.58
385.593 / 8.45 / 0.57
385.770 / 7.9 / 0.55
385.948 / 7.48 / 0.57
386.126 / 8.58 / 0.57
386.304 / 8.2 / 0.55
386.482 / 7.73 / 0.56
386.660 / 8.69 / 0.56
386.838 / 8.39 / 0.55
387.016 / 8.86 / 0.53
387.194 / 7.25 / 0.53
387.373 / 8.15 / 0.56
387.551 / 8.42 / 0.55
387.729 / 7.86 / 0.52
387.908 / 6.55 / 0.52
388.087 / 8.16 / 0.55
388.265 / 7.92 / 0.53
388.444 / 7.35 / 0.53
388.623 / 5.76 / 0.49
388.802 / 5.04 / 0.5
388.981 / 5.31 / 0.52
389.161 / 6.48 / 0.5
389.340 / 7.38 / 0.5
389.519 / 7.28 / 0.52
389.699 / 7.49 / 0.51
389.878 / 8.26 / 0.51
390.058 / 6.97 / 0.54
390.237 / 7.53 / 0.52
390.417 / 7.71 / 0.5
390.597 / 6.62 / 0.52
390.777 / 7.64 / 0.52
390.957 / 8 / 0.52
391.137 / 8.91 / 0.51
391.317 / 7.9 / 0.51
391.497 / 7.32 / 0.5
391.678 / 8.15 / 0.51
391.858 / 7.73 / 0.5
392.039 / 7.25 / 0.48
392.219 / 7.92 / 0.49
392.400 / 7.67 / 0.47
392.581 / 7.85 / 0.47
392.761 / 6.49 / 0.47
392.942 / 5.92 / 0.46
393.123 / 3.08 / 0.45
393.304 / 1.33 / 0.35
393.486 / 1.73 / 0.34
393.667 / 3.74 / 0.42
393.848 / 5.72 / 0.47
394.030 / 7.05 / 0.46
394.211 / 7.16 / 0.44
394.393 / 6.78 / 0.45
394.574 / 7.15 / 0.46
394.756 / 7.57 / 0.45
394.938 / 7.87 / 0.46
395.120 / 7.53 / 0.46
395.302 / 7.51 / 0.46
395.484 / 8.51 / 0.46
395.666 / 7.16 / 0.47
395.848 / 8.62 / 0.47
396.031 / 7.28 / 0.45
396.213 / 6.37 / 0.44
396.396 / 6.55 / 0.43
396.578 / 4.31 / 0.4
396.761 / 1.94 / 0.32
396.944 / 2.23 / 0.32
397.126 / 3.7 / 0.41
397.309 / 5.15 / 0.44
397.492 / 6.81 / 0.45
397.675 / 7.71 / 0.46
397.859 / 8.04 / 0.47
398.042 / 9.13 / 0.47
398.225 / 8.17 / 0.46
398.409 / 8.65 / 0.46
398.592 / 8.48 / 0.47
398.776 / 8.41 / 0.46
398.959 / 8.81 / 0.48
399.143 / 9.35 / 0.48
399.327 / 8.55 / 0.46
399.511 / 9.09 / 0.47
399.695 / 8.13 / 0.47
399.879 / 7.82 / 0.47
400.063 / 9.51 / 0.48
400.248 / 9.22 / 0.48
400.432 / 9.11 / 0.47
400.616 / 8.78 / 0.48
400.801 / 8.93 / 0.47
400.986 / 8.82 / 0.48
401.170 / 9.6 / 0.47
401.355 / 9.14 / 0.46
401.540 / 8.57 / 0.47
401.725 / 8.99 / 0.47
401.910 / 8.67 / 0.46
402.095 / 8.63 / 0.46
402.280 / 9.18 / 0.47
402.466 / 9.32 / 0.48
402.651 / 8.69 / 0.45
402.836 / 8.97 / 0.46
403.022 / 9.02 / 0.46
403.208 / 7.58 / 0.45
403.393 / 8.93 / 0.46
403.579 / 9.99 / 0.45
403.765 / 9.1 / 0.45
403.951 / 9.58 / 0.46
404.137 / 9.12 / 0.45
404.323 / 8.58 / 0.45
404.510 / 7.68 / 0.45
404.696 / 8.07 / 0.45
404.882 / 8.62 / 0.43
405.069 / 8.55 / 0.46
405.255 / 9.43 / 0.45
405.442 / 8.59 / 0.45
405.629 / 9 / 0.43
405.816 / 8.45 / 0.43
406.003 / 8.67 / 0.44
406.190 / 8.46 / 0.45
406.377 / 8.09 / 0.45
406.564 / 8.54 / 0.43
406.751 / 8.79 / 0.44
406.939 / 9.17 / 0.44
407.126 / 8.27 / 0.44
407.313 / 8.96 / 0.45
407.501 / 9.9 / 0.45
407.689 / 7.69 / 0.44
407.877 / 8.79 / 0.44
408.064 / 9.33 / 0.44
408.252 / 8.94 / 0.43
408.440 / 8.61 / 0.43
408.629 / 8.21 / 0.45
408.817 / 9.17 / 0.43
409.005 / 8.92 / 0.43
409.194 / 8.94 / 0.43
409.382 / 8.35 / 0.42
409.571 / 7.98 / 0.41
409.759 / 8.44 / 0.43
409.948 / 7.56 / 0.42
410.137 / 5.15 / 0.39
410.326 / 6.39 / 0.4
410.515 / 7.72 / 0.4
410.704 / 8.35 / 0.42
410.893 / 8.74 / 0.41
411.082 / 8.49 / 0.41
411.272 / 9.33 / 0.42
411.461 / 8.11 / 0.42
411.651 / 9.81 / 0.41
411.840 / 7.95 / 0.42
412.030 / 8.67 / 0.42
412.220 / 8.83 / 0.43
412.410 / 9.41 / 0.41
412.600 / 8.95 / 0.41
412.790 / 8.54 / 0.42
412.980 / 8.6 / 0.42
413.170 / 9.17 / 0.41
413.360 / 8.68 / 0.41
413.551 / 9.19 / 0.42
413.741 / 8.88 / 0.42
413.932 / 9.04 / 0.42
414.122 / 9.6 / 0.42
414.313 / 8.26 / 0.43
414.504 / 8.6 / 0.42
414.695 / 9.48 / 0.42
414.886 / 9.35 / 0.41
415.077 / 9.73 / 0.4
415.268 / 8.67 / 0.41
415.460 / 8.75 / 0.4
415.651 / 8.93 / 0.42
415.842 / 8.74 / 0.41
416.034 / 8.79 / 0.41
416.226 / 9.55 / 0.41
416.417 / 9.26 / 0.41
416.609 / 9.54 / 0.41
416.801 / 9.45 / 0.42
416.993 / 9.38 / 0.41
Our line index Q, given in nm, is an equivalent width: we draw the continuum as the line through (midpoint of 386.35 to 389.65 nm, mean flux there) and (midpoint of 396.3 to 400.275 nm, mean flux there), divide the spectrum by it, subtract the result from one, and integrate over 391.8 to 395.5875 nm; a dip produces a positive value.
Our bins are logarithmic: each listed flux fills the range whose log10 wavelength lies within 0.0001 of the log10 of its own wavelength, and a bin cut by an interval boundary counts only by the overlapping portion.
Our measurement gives 0.49 nm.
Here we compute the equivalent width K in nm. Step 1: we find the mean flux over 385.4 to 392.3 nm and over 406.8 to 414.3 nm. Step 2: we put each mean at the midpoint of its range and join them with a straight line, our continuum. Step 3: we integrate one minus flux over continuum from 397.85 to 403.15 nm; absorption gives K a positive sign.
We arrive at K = -0.45 nm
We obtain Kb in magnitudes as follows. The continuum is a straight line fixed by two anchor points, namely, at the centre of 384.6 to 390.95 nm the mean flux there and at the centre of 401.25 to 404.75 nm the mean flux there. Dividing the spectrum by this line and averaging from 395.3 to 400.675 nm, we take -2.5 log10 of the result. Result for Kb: 0.14 mag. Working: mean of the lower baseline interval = 7.64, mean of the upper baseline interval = 8.84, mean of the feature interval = 7.43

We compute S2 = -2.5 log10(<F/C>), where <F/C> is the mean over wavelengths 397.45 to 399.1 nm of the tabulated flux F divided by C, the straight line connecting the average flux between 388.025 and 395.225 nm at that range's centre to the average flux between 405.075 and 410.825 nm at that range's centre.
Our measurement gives -0.12 mag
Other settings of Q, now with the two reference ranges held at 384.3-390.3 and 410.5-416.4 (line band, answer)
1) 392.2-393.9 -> 0.63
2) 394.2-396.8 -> 0.37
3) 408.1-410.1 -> 0.06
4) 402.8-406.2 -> -0.11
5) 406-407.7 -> -0.02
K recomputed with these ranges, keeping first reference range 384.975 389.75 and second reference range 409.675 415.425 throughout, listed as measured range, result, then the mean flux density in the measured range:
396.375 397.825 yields 0.57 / 4.85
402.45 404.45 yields -0.17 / 8.95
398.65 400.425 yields -0.15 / 8.78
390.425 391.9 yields 0.00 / 7.78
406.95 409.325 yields -0.11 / 8.82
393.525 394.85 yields 0.27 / 6.27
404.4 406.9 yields -0.07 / 8.55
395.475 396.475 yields 0.08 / 7.33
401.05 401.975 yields -0.09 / 9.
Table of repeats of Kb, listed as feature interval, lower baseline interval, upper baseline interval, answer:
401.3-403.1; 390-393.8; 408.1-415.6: -0.17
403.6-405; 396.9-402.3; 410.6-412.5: -0.04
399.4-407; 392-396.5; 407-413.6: -0.16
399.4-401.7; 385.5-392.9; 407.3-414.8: -0.10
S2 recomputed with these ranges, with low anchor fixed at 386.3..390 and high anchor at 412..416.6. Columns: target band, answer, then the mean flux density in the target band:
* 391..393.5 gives 0.172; 6.54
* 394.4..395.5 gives 0.039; 7.57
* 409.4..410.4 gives 0.208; 7.21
